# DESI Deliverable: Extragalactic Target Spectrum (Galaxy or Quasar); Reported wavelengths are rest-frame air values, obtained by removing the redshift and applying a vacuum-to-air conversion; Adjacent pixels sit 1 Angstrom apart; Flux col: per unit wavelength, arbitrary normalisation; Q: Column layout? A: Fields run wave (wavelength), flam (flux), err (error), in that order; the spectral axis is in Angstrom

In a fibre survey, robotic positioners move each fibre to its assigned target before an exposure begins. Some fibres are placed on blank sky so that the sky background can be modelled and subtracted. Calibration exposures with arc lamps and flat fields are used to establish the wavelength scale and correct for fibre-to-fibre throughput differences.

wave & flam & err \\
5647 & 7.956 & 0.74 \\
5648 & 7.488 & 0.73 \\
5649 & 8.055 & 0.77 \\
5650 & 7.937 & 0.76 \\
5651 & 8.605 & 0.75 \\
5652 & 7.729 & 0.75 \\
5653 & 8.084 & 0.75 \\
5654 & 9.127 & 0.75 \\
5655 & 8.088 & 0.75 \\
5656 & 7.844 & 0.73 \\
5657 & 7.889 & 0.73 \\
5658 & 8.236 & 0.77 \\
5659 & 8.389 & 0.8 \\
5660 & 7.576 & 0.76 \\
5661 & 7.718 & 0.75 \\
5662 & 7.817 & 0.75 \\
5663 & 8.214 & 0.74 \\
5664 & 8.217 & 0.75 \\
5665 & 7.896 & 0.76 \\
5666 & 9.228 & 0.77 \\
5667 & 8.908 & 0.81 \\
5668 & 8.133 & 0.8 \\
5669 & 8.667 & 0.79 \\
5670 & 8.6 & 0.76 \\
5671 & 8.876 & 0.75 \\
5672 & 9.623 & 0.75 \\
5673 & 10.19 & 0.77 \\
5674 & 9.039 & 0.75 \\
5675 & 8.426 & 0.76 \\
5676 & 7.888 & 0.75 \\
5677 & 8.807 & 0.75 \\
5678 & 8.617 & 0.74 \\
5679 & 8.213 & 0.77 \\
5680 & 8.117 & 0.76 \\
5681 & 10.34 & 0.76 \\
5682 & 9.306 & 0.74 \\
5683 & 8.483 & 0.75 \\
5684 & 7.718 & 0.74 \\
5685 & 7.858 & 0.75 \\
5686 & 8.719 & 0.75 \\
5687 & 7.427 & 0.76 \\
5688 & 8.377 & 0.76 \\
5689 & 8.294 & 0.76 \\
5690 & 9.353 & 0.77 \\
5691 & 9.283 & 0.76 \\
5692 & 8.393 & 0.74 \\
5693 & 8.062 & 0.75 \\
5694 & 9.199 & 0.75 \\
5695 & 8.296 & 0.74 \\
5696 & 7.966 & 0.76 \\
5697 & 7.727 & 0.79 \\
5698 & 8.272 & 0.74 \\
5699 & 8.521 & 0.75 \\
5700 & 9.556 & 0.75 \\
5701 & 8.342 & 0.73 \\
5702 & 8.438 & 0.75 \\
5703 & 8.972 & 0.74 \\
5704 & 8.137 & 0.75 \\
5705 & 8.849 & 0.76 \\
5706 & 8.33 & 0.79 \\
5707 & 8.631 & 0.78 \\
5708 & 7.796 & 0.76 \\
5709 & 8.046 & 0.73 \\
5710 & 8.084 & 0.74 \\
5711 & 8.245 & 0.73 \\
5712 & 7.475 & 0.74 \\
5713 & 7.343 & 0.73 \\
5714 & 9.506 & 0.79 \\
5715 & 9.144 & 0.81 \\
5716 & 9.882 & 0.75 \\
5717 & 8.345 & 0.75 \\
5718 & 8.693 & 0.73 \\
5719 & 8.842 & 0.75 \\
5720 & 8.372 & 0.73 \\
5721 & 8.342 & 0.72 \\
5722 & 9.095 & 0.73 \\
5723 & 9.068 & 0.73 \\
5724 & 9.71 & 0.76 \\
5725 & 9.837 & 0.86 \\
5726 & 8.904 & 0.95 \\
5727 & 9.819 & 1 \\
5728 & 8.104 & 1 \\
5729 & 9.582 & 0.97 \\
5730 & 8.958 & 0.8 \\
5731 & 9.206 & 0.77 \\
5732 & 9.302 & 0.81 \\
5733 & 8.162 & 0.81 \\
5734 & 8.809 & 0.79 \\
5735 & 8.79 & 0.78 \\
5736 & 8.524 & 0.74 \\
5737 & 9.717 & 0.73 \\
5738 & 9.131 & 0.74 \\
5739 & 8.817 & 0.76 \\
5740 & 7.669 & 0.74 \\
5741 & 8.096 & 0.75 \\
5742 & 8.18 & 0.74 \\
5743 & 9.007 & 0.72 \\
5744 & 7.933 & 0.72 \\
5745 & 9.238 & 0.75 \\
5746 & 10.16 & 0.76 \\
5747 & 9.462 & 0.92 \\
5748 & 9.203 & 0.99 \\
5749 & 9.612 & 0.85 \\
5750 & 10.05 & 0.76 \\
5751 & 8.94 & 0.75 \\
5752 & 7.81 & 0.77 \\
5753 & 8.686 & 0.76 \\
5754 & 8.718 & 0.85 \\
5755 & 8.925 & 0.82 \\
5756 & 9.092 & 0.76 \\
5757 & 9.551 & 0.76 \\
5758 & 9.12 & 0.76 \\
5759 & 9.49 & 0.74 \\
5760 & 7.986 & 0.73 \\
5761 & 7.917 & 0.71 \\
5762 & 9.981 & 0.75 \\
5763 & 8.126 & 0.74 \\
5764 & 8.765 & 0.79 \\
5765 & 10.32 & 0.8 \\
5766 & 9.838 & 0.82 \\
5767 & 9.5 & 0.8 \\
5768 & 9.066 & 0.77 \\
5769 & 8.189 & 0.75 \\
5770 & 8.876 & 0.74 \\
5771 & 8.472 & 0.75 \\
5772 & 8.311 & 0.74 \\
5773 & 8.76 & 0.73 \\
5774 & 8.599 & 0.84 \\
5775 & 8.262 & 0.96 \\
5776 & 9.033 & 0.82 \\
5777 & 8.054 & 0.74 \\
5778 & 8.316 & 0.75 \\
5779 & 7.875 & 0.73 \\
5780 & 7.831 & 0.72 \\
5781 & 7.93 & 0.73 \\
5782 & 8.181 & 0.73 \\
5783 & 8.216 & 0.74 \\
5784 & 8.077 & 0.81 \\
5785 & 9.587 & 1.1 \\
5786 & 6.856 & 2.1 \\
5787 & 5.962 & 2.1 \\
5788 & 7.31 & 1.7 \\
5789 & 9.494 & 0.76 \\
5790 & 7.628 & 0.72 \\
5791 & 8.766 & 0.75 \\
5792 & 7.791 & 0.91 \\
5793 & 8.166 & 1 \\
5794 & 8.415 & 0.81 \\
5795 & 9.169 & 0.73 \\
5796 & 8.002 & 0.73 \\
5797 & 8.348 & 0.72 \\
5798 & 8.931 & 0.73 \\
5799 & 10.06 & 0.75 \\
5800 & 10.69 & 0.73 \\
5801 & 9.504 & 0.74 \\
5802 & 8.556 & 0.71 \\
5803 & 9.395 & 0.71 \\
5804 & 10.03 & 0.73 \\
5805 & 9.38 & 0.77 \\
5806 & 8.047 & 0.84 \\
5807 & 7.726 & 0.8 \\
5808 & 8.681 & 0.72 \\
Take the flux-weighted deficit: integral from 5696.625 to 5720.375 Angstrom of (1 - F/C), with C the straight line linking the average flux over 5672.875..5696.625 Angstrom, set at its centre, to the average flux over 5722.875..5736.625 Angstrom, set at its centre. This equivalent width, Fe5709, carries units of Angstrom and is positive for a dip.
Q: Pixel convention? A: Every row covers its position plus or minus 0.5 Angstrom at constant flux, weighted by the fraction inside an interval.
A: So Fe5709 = 0.9 Angstrom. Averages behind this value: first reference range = 8.57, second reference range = 9.06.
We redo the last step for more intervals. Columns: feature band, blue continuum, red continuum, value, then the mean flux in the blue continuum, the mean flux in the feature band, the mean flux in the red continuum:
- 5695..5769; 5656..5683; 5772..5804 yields -2.63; 8.56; 8.81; 8.47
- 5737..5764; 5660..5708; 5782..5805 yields -1.01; 8.54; 8.89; 8.6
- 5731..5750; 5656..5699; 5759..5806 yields -0.78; 8.48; 8.92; 8.62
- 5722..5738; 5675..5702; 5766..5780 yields -1.05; 8.5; 9.1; 8.58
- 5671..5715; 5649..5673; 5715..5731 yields 0.89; 8.36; 8.53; 9.05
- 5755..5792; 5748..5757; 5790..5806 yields 1.87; 9.02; 8.53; 8.94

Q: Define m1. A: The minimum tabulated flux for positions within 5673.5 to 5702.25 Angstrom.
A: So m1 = 7.427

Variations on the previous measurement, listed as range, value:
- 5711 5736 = 7.343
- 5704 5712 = 7.475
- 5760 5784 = 7.831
